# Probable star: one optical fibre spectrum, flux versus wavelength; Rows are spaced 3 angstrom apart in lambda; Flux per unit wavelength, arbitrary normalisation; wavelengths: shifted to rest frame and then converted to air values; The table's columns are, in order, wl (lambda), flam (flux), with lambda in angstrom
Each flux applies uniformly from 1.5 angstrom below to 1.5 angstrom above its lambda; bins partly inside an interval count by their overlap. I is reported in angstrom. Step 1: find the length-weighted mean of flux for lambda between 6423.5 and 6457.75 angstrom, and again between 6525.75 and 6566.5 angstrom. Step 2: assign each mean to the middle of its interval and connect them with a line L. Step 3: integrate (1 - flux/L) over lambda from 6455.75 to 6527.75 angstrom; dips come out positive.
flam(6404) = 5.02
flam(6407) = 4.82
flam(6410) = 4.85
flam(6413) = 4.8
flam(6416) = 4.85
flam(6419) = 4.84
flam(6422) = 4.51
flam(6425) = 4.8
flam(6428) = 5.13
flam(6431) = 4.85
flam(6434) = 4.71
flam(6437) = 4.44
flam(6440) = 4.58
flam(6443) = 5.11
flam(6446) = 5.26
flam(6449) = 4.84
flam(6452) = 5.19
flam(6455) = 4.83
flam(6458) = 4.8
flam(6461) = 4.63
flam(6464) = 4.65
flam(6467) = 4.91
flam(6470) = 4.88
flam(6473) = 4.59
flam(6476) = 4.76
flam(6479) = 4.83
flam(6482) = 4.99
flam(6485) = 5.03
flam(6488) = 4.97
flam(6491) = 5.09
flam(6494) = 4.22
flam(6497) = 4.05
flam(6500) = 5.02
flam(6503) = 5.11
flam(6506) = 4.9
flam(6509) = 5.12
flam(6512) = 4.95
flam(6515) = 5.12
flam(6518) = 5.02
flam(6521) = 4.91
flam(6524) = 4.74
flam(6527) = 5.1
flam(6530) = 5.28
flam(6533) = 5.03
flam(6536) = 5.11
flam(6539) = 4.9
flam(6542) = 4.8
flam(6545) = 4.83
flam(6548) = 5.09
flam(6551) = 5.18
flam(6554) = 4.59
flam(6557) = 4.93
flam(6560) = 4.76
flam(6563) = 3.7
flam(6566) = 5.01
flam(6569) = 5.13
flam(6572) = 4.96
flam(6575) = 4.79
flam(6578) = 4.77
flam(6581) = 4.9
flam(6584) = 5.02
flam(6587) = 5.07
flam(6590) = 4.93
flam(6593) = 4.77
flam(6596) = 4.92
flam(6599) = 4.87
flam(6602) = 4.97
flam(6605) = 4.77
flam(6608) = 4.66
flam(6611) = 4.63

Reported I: 0.5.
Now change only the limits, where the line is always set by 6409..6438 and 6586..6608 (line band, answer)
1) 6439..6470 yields -0.55 angstrom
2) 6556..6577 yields 0.48 angstrom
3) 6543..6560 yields -0.18 angstrom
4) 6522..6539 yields -0.67 angstrom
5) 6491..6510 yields 0.28 angstrom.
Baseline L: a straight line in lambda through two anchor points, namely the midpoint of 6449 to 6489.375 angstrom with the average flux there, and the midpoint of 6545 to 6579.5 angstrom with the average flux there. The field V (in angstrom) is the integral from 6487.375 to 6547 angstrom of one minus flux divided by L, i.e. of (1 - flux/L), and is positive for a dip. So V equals -1.0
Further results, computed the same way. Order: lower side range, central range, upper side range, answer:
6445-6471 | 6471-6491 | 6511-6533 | 0.2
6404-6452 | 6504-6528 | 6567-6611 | -0.6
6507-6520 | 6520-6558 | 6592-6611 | 0.1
